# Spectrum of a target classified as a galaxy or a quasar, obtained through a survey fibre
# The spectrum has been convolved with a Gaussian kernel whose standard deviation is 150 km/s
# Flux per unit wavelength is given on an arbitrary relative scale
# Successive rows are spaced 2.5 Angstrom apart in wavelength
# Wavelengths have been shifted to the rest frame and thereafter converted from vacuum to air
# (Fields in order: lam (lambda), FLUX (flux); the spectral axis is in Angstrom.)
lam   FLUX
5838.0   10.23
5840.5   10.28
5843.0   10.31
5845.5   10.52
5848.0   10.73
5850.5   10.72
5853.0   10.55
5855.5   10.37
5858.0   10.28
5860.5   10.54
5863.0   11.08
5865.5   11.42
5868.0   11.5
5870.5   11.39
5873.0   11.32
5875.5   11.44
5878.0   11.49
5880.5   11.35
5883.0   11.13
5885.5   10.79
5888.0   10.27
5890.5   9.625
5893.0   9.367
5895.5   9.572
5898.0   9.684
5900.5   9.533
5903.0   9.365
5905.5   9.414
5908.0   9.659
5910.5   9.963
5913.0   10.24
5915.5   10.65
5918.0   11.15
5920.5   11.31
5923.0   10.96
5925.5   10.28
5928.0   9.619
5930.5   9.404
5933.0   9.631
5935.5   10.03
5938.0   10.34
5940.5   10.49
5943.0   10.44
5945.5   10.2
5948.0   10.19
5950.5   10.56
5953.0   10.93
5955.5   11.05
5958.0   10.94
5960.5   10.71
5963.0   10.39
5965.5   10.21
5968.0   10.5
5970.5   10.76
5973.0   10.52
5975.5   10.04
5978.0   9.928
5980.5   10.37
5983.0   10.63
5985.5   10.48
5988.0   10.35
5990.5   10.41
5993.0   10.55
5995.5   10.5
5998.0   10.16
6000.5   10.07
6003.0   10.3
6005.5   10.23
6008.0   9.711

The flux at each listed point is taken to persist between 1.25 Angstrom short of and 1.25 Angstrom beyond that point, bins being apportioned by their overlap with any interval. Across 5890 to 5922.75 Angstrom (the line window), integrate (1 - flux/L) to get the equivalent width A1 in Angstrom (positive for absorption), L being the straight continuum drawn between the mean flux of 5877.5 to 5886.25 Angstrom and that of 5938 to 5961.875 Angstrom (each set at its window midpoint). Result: 2.9 Angstrom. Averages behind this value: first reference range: 11.2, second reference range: 10.6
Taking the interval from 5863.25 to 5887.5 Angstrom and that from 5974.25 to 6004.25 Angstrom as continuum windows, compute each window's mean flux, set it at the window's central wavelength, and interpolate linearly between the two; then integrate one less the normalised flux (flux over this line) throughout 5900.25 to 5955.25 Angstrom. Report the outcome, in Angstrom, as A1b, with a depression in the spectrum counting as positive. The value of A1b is 3.1 Angstrom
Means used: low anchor 11.3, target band 10.2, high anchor 10.3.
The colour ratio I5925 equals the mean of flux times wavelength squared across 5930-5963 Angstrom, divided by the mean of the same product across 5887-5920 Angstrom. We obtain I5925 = 1.06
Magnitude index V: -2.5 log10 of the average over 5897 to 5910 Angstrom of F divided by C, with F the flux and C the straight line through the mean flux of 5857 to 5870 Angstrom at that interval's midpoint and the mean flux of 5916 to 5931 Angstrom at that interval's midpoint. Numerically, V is 0.12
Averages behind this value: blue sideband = 11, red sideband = 10.5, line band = 9.55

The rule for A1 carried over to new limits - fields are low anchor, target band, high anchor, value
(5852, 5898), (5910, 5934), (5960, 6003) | 0.5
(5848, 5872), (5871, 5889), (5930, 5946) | -0.8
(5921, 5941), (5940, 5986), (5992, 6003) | -1.2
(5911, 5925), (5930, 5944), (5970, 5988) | 0.7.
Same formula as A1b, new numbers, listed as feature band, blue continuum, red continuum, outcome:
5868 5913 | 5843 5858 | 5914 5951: 0.41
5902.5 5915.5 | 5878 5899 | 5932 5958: 0.64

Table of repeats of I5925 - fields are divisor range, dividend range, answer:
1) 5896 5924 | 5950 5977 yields 1.06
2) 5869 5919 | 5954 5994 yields 1.04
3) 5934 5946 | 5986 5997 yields 1.03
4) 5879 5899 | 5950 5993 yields 1.06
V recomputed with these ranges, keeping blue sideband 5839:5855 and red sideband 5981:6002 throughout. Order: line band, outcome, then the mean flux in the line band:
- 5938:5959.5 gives -0.02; 10.6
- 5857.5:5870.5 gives -0.06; 11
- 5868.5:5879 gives -0.09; 11.4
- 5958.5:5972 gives -0.01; 10.5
